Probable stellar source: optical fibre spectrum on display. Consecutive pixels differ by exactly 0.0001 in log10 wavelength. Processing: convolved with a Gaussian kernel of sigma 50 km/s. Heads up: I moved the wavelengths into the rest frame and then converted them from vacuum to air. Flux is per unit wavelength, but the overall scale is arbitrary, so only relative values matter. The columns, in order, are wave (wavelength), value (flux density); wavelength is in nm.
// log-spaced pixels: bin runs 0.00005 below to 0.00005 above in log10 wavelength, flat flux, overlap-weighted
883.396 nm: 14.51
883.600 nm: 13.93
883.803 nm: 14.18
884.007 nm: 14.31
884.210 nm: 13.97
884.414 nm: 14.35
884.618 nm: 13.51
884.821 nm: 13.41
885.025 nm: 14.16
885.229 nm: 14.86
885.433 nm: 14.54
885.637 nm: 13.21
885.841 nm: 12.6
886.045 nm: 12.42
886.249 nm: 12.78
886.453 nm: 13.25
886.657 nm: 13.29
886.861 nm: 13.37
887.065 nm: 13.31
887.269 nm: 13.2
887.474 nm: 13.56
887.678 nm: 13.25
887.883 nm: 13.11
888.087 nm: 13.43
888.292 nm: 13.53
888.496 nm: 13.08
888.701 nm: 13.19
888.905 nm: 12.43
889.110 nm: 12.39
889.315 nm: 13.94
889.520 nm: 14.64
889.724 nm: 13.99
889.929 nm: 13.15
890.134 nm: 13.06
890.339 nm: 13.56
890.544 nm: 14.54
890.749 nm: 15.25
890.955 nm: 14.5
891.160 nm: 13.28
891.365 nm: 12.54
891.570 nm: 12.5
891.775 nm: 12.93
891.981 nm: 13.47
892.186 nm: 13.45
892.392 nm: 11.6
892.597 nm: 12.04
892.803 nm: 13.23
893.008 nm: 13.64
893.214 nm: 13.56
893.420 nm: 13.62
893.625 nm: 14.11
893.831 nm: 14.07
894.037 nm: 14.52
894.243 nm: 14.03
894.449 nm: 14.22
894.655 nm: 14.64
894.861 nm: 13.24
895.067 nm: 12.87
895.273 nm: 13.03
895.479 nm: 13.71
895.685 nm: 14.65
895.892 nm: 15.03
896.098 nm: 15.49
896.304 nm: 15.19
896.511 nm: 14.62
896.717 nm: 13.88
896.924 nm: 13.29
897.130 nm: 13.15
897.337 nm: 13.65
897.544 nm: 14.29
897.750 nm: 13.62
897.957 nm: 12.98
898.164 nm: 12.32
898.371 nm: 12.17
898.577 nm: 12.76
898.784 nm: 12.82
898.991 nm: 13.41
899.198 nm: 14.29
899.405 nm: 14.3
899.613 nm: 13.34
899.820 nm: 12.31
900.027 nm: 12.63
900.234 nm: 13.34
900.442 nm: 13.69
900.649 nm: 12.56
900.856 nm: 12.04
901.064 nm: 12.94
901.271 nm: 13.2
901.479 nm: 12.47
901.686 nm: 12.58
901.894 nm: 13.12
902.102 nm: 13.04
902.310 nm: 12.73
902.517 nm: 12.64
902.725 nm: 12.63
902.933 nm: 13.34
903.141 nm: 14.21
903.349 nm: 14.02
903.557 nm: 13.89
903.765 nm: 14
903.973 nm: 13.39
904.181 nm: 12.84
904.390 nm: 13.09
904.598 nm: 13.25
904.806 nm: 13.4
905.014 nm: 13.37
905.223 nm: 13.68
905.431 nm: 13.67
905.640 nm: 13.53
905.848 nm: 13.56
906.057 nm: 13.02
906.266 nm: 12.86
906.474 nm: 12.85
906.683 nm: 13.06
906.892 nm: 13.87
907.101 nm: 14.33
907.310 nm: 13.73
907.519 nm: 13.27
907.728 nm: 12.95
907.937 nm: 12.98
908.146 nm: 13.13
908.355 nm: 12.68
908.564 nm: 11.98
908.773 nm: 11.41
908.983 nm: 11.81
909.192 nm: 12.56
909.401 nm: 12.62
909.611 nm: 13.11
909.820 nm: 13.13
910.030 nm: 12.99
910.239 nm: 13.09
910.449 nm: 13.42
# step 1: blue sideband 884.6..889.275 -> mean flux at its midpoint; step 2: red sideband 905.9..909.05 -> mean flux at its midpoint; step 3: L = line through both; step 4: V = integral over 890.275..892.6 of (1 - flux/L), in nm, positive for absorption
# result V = -0.02 nm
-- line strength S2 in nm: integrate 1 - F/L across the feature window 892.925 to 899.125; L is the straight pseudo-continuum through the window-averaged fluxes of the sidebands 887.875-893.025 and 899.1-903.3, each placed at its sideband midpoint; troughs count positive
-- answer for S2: -0.26 nm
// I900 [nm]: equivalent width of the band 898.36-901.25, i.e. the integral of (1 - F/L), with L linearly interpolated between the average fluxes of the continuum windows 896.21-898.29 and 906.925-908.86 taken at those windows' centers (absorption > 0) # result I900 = 0.09 nm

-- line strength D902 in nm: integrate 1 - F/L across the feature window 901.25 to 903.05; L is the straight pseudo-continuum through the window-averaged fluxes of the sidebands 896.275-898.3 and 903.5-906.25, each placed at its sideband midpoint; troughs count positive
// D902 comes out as 0.08 nm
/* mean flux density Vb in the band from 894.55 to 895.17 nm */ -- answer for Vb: 13.6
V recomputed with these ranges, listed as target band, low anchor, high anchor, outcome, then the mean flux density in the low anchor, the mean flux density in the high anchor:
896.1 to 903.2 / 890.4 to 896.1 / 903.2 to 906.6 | 0.15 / 13.7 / 13.4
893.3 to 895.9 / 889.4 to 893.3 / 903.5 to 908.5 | -0.10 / 13.4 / 13.3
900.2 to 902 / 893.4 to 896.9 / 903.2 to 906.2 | 0.11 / 14.2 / 13.5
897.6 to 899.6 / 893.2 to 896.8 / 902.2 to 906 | 0.09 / 14.2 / 13.4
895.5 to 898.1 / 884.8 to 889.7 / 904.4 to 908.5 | -0.15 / 13.4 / 13.3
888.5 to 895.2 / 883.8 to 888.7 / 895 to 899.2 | 0.05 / 13.5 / 13.7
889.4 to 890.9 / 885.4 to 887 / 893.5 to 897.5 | -0.06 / 13.1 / 14.1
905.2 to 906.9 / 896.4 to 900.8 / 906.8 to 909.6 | -0.04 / 13.3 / 12.9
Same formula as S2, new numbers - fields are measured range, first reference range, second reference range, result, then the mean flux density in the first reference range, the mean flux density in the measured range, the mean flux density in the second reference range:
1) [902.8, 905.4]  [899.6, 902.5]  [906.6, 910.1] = -0.13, 12.8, 13.5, 12.9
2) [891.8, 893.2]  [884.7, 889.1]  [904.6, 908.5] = 0.04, 13.3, 12.9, 13.3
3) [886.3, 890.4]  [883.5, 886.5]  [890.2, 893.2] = 0.06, 13.7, 13.3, 13.3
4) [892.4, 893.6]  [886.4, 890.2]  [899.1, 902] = 0.01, 13.3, 13.2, 13.1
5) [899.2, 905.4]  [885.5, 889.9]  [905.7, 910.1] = -0.08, 13.2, 13.2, 13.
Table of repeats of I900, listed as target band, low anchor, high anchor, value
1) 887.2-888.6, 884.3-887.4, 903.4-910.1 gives 0.014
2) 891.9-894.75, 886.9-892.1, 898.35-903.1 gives -0.064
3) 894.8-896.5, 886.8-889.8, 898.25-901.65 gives -0.138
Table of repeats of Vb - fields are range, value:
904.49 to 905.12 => 13.3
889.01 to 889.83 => 13.7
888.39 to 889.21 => 12.8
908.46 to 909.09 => 11.7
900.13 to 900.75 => 13.2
